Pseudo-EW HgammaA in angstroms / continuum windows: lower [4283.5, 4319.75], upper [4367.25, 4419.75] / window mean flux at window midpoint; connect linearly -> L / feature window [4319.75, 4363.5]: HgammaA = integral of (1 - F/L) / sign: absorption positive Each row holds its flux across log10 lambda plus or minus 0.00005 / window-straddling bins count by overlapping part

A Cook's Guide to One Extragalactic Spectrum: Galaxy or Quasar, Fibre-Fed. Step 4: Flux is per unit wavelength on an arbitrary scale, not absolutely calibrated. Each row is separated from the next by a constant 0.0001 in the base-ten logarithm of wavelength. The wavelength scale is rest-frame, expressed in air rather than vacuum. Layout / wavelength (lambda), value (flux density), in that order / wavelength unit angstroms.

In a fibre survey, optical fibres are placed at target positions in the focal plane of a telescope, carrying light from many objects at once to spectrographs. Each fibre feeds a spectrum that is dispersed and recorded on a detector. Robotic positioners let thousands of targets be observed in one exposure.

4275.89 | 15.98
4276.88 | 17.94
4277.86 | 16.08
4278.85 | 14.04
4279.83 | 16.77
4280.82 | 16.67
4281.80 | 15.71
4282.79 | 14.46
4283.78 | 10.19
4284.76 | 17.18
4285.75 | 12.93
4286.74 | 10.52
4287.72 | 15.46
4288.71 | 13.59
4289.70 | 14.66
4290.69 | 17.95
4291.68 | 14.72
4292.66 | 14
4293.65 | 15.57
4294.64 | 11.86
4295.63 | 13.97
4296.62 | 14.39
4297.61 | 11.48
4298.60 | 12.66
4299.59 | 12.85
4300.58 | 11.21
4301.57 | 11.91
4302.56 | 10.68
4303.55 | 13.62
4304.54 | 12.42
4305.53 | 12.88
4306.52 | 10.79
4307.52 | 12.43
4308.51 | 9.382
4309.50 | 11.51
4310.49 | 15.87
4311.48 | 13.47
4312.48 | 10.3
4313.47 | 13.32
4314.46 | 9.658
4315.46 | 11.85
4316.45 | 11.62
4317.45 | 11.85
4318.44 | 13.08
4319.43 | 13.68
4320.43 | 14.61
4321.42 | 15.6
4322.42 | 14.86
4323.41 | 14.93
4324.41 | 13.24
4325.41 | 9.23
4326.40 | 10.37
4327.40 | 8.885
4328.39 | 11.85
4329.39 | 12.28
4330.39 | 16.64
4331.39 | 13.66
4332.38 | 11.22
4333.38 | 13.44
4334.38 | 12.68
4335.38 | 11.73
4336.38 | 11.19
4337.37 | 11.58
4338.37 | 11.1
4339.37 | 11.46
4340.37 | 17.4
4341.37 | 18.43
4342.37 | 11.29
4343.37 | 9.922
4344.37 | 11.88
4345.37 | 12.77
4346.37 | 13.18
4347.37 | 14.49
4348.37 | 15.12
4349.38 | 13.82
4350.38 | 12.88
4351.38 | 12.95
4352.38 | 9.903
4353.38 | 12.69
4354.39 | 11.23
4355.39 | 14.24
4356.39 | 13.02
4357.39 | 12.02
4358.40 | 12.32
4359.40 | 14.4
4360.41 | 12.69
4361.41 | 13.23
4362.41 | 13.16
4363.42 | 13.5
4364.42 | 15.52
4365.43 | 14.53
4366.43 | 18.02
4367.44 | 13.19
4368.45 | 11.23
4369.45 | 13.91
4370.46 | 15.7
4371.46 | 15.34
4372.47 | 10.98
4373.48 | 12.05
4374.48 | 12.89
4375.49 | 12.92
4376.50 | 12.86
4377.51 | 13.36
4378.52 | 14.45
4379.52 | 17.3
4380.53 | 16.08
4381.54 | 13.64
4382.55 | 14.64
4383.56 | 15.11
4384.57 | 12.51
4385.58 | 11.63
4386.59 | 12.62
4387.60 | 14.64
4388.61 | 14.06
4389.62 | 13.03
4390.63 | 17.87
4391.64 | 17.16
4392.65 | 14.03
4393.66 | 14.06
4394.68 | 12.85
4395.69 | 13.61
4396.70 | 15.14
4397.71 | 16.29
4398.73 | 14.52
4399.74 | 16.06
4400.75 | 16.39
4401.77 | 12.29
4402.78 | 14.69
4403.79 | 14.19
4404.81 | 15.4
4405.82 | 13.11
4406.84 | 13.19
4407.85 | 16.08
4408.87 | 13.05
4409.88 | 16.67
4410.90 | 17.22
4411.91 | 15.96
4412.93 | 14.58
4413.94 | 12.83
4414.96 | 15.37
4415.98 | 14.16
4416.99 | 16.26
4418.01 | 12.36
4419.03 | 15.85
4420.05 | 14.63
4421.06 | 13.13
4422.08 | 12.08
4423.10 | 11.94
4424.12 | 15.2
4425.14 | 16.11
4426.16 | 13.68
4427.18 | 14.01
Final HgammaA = 2.0 angstroms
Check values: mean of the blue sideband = 12.9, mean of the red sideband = 14.3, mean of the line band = 12.9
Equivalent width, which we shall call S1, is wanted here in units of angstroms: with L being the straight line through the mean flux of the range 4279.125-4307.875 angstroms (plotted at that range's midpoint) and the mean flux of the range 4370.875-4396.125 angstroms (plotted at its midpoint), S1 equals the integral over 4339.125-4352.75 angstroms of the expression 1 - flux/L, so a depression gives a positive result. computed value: 0.5 angstroms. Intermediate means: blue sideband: 13.6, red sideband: 14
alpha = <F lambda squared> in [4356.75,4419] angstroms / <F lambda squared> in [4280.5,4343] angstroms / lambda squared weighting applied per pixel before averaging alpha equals 1.14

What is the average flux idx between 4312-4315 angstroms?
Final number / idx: 11.1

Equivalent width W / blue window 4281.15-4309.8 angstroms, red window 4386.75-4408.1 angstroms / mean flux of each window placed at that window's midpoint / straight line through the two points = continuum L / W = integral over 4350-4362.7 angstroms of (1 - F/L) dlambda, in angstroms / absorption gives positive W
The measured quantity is 1.3 angstroms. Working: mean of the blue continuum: 13.2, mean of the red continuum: 14.6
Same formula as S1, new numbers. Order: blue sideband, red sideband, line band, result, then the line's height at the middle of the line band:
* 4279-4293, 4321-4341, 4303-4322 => 1.3 angstroms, 13.5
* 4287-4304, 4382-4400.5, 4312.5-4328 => 1.6 angstroms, 13.8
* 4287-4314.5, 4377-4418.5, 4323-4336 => 1.1 angstroms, 13.5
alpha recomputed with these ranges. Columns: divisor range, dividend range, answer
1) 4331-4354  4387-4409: 1.17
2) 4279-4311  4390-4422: 1.16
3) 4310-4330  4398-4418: 1.23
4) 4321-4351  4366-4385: 1.11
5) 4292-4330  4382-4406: 1.20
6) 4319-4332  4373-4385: 1.10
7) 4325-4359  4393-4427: 1.19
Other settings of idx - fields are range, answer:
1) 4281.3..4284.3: 13.5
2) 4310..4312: 14.6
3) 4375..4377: 12.9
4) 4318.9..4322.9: 14.7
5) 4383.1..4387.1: 12.9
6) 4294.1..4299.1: 12.9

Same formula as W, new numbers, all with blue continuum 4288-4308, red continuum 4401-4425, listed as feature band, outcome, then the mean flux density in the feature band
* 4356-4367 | 0.01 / 13.9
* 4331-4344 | 0.89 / 12.7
